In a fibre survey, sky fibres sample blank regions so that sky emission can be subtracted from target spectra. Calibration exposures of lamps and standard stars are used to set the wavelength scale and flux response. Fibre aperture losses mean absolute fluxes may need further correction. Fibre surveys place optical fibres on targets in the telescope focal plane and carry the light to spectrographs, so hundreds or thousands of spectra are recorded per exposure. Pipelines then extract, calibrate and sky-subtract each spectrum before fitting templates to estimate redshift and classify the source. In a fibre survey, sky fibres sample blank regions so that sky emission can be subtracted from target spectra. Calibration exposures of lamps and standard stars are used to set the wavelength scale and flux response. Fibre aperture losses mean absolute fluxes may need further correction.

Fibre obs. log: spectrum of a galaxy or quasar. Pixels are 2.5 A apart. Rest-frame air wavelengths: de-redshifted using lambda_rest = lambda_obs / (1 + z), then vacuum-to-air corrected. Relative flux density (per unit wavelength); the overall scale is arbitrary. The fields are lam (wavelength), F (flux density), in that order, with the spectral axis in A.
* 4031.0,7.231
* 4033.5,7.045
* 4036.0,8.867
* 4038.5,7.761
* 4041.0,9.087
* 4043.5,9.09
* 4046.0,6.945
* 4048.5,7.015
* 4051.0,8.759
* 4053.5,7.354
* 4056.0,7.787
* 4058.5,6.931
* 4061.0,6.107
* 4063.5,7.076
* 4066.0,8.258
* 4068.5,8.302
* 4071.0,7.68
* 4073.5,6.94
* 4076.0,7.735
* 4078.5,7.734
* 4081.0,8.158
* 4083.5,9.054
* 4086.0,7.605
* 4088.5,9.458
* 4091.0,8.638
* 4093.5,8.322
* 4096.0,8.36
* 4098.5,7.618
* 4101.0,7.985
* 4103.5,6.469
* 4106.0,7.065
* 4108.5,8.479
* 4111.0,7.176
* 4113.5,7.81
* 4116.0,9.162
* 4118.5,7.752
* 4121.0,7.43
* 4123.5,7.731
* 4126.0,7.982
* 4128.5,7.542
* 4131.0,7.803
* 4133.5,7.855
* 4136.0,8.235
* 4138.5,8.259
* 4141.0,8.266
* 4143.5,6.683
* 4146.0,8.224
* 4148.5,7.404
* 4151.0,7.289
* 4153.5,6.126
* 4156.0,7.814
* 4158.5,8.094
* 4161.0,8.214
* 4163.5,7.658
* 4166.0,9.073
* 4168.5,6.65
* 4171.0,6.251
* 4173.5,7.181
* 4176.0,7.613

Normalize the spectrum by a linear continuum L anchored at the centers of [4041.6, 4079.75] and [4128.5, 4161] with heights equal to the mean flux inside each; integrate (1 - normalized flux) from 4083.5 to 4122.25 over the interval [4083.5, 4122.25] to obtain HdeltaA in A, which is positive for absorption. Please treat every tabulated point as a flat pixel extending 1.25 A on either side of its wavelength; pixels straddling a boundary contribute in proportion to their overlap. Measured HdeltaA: -1.7 A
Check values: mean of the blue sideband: 7.61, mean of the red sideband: 7.69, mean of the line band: 7.99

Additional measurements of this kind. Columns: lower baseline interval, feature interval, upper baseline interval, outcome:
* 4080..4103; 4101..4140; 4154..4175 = 1.01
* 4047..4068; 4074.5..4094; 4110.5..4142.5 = -1.76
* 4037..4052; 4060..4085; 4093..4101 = 1.13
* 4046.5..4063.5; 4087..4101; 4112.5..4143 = -1.42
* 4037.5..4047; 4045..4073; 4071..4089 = 2.36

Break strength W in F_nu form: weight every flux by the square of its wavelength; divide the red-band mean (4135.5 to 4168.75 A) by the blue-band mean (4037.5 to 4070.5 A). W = 1.05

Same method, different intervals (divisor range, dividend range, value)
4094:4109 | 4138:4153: 1.01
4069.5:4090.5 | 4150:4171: 0.97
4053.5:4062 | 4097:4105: 1.07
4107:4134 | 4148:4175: 0.96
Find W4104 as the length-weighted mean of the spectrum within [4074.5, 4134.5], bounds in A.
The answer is 7.95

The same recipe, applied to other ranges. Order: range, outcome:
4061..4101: 8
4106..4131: 7.85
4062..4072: 7.79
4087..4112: 7.96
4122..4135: 7.78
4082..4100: 8.43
